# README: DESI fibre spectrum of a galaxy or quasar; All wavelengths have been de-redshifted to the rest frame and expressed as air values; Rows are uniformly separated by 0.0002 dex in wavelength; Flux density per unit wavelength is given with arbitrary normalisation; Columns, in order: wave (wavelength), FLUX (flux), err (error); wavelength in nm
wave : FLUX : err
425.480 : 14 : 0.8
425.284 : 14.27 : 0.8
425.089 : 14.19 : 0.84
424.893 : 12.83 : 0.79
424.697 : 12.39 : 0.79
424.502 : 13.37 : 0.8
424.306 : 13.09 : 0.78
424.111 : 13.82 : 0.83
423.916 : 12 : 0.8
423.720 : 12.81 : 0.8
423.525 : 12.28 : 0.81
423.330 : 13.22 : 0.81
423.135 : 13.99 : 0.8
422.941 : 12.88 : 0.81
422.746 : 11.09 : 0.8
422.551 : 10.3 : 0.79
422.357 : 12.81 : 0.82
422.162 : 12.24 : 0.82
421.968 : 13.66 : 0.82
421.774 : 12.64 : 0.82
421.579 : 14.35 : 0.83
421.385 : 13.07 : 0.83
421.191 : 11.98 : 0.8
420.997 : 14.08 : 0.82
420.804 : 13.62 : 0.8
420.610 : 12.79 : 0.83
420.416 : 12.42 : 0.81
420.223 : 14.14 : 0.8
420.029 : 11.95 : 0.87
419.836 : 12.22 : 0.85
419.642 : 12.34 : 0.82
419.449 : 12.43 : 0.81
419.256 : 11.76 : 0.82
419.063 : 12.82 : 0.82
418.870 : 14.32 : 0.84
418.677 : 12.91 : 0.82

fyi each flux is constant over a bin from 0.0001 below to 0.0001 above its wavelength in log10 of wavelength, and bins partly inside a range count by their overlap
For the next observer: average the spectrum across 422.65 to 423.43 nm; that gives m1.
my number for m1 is 12.8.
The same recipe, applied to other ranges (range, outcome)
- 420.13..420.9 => 13.2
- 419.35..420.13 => 12.2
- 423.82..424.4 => 13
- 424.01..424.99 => 13.1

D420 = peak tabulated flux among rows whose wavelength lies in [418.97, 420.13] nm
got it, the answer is 12.82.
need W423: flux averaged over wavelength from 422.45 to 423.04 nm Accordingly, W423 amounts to 11.5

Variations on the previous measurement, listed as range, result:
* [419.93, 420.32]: 13.1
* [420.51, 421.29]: 13.1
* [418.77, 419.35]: 13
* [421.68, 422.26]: 12.9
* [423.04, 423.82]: 13.1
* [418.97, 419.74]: 12.3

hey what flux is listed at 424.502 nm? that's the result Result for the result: 13.37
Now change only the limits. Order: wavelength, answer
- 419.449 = 12.43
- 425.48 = 14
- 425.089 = 14.19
